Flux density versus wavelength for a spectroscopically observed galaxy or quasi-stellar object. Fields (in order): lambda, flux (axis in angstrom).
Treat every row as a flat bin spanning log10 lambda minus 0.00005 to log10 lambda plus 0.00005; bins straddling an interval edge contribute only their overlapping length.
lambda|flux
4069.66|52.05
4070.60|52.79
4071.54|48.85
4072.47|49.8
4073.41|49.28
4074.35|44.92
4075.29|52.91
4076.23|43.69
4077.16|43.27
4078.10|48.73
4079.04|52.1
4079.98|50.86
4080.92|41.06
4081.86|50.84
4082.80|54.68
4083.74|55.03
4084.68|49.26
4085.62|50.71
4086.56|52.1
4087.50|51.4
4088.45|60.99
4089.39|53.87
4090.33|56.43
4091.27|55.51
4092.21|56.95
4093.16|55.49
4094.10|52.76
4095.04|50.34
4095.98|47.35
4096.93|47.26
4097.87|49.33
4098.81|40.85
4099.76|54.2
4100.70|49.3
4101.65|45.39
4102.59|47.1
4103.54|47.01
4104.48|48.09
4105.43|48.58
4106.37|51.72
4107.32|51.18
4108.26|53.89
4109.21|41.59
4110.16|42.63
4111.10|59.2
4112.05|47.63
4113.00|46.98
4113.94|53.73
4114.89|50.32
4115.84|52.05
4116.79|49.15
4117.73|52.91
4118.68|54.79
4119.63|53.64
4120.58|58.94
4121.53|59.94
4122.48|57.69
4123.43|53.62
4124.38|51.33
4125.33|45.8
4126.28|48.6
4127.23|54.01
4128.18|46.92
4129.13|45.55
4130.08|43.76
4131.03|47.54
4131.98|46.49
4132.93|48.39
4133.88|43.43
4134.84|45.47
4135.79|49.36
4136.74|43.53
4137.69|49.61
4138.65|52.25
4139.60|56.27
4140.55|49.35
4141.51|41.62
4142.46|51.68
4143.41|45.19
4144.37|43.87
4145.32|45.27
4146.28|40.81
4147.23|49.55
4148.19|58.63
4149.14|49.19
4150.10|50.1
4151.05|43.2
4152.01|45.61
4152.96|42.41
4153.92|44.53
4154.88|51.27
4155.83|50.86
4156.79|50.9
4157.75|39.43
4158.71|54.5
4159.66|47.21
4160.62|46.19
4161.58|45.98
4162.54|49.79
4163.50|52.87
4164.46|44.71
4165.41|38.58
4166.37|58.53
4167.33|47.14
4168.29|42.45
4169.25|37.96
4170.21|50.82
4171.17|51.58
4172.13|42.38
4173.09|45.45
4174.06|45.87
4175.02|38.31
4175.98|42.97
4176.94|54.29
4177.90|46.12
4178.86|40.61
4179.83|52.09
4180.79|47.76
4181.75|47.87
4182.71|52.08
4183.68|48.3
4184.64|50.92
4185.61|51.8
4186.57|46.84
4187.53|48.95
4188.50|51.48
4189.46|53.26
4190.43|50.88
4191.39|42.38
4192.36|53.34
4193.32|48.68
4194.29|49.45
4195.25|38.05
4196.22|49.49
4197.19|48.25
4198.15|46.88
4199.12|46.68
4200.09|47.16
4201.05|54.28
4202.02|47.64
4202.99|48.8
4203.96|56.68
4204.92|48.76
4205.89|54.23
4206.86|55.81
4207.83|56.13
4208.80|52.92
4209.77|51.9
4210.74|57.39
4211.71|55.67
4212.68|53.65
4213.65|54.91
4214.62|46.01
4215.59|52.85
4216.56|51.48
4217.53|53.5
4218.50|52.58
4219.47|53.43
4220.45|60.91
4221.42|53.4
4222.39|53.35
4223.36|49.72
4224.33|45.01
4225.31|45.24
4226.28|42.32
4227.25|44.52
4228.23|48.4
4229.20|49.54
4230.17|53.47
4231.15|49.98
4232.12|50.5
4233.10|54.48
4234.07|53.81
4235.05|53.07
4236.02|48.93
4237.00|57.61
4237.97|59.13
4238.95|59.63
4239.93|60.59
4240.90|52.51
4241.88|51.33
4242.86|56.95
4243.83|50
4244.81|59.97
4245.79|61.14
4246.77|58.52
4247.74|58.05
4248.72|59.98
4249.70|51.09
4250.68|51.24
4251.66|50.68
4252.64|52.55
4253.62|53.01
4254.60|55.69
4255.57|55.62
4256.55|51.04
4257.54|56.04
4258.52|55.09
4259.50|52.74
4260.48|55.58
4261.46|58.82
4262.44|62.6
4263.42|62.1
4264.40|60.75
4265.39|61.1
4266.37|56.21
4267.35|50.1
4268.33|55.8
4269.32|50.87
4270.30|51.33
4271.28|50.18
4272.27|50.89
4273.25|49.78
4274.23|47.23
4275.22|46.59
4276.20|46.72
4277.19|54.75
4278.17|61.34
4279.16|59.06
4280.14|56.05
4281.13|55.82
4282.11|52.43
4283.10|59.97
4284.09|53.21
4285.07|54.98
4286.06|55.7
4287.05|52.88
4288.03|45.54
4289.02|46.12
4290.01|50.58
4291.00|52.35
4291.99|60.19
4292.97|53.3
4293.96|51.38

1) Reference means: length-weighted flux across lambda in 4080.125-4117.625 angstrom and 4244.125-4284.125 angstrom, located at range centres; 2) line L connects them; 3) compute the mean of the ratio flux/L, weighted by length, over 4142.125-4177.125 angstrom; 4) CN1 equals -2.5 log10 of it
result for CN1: 0.11 mag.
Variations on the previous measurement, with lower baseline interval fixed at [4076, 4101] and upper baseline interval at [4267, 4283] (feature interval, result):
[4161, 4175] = 0.12 mag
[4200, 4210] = -0.01 mag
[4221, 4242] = 0.01 mag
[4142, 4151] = 0.08 mag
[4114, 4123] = -0.06 mag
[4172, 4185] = 0.11 mag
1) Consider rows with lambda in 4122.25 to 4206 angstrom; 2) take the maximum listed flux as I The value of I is 58.63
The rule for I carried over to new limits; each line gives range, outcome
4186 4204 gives 56.68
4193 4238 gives 60.91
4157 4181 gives 58.53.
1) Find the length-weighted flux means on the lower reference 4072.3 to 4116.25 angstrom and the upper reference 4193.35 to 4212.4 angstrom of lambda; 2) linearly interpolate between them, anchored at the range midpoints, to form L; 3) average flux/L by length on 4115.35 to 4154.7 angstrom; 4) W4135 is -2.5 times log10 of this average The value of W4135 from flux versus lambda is 0.03 mag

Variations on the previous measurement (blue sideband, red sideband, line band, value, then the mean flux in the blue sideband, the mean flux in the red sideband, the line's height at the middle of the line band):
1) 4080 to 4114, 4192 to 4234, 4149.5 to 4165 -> 0.072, 50.5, 50.9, 50.7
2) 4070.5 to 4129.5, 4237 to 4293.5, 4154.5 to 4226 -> 0.074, 50.7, 54.6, 52.8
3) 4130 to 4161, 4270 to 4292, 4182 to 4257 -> -0.036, 47.6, 52.6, 50.3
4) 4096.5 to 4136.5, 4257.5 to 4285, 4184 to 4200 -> 0.077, 49.6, 54.8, 52.1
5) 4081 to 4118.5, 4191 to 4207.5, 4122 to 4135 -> 0.040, 50.8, 49.3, 50.4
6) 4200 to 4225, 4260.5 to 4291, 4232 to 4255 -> -0.035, 52.7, 54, 53.3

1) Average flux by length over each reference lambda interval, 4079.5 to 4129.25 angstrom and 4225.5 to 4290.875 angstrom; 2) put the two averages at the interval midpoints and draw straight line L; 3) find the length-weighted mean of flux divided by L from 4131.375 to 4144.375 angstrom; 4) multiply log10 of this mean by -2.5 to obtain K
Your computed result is 0.086 mag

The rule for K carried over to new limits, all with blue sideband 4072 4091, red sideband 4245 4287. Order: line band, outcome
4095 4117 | 0.050 mag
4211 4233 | 0.058 mag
